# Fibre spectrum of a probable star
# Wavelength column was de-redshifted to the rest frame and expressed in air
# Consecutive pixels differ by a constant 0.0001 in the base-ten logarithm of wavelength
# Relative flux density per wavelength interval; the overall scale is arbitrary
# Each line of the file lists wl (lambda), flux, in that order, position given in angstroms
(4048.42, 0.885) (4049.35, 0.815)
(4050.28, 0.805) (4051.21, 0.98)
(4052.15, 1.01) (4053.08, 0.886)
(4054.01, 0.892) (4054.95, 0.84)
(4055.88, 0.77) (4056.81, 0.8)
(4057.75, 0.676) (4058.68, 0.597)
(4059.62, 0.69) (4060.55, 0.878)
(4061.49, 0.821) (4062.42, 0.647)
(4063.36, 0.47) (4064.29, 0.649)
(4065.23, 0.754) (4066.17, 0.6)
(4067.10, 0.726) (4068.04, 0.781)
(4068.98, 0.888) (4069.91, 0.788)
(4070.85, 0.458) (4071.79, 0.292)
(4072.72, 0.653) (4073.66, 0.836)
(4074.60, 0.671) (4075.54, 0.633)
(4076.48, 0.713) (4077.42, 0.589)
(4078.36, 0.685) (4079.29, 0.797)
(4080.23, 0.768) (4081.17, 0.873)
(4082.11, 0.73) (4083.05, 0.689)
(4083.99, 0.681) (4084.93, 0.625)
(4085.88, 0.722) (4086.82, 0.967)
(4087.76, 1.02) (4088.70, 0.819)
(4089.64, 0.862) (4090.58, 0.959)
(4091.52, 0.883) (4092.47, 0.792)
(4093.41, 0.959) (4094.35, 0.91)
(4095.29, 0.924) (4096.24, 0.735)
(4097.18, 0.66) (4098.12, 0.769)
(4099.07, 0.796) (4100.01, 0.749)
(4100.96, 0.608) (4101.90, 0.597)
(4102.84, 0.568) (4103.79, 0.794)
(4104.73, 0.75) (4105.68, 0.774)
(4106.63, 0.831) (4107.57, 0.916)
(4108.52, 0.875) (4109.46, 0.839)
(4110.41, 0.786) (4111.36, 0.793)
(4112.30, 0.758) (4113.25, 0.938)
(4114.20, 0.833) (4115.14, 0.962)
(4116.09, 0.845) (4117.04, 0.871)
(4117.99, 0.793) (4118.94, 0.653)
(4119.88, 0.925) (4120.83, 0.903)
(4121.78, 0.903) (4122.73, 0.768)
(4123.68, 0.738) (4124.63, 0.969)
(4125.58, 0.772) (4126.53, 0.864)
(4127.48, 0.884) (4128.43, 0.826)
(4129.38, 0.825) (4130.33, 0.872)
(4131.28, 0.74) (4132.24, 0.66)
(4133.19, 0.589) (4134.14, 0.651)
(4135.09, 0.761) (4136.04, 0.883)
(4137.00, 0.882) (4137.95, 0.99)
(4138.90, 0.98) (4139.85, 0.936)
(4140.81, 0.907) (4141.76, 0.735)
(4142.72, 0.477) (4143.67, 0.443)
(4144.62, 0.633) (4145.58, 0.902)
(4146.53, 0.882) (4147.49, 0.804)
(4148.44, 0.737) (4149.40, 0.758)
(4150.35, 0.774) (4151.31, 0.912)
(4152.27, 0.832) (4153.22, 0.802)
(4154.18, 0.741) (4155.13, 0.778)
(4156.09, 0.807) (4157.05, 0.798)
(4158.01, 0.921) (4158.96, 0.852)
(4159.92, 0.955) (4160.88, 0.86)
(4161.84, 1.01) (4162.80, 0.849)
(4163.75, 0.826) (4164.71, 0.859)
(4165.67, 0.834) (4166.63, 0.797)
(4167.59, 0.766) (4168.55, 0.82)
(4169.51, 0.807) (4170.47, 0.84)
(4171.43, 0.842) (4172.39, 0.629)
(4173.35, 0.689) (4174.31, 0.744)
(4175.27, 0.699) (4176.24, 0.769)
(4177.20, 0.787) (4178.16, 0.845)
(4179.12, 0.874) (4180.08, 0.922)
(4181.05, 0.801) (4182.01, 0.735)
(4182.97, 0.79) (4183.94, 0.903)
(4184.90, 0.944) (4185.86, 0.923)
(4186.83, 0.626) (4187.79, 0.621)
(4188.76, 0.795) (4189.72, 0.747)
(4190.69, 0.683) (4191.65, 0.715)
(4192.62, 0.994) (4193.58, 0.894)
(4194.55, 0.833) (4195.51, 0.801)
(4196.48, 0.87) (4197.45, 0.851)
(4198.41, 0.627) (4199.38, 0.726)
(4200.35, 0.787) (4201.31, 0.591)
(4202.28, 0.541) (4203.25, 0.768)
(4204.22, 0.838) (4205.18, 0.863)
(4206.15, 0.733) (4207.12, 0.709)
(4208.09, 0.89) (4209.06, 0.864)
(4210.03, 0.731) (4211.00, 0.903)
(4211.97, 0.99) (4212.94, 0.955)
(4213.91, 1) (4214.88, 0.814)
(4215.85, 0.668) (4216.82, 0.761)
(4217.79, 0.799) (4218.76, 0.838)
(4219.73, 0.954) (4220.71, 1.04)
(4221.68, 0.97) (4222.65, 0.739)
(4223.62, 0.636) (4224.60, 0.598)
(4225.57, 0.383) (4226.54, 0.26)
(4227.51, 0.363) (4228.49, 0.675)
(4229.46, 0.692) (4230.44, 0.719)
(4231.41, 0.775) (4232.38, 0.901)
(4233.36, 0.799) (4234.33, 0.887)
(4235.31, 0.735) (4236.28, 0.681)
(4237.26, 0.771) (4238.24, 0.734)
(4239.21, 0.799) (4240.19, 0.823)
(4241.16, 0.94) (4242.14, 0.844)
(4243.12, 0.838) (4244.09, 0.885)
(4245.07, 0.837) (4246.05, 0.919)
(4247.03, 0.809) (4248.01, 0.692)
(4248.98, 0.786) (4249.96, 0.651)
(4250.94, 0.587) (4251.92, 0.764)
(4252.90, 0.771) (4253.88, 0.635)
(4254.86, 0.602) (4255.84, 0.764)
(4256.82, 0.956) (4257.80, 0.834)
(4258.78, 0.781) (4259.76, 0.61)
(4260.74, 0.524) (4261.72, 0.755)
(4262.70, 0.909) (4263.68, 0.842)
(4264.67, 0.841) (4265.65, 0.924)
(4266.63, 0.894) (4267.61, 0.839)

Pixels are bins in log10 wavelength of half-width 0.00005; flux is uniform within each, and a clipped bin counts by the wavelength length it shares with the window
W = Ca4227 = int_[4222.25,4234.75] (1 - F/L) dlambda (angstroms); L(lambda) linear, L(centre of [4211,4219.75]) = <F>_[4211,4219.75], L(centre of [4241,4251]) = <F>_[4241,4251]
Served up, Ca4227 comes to 2.8 angstroms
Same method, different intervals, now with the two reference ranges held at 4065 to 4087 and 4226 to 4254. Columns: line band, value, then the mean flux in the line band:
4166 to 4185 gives -1.8 angstroms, 0.797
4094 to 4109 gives -1.2 angstroms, 0.765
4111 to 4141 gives -5.0 angstroms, 0.833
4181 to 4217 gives -3.1 angstroms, 0.797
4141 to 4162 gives -2.0 angstroms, 0.79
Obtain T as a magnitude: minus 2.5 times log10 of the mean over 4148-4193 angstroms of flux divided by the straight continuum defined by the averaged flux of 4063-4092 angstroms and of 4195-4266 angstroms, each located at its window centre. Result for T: -0.076 mag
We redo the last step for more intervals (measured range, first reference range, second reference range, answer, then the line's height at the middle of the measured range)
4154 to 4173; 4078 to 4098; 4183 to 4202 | -0.05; 0.791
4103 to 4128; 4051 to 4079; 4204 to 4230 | -0.14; 0.735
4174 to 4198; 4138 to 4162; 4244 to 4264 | -0.02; 0.791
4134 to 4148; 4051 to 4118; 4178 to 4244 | -0.03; 0.775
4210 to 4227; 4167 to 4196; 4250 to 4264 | -0.02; 0.765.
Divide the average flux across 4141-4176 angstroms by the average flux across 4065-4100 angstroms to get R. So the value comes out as 1.0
